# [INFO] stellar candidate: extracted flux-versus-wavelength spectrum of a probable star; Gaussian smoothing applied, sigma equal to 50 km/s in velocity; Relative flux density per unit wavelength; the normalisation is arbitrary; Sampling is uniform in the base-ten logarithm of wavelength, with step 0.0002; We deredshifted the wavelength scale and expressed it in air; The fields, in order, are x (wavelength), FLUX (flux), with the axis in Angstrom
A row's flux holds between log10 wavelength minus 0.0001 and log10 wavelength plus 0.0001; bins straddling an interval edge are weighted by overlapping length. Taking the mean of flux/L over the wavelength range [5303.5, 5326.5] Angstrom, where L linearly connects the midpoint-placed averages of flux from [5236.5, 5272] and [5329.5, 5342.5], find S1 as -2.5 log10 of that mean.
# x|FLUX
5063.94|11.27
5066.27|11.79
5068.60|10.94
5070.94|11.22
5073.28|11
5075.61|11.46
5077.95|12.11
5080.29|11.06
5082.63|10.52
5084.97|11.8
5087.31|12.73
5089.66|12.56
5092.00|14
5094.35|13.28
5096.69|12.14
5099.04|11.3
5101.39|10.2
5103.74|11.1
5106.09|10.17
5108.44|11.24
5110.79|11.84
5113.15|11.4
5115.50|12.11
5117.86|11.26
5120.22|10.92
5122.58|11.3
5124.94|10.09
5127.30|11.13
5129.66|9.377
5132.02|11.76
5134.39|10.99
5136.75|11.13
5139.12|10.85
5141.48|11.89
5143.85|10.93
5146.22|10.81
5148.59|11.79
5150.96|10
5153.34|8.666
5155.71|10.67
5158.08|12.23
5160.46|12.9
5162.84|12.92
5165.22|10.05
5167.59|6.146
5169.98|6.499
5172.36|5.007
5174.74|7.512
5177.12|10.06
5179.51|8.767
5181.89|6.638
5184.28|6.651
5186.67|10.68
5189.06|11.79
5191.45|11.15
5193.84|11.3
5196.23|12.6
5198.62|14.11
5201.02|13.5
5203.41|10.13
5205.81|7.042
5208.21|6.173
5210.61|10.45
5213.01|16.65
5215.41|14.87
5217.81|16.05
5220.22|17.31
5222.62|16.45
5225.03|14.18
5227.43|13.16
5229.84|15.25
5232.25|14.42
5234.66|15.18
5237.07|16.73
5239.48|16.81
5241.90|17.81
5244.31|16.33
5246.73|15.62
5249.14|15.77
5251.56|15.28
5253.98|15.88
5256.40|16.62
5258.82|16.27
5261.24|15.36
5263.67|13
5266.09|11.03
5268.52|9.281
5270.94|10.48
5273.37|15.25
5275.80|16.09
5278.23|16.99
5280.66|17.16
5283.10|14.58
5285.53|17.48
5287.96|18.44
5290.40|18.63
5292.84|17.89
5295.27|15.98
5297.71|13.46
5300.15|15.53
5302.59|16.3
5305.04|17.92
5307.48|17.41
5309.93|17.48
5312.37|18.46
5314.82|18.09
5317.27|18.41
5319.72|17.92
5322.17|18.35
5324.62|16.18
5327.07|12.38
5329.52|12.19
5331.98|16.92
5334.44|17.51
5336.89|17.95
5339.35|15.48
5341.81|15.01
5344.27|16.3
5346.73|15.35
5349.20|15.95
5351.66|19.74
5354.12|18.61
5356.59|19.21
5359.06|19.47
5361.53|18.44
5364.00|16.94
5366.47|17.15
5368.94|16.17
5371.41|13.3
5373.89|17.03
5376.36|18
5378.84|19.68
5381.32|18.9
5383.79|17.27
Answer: -0.115 mag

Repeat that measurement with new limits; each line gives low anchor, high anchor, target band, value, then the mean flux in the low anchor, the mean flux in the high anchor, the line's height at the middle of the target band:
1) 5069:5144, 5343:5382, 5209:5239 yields -0.058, 11.4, 17.5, 14.2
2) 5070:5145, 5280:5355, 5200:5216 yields 0.250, 11.4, 16.7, 14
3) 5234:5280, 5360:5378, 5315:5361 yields -0.035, 15.1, 16.8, 16.3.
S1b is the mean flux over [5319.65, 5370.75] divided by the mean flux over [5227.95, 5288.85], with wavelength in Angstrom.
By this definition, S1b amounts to 1.10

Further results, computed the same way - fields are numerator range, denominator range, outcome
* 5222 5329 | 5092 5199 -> 1.50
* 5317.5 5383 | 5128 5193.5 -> 1.71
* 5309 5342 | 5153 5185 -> 1.86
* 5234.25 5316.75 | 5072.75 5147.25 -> 1.40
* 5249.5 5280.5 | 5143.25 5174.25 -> 1.47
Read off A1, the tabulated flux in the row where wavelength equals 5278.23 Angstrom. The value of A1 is 16.99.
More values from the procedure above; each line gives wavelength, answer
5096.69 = 12.14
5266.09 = 11.03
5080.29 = 11.06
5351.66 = 19.74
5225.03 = 14.18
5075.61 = 11.46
